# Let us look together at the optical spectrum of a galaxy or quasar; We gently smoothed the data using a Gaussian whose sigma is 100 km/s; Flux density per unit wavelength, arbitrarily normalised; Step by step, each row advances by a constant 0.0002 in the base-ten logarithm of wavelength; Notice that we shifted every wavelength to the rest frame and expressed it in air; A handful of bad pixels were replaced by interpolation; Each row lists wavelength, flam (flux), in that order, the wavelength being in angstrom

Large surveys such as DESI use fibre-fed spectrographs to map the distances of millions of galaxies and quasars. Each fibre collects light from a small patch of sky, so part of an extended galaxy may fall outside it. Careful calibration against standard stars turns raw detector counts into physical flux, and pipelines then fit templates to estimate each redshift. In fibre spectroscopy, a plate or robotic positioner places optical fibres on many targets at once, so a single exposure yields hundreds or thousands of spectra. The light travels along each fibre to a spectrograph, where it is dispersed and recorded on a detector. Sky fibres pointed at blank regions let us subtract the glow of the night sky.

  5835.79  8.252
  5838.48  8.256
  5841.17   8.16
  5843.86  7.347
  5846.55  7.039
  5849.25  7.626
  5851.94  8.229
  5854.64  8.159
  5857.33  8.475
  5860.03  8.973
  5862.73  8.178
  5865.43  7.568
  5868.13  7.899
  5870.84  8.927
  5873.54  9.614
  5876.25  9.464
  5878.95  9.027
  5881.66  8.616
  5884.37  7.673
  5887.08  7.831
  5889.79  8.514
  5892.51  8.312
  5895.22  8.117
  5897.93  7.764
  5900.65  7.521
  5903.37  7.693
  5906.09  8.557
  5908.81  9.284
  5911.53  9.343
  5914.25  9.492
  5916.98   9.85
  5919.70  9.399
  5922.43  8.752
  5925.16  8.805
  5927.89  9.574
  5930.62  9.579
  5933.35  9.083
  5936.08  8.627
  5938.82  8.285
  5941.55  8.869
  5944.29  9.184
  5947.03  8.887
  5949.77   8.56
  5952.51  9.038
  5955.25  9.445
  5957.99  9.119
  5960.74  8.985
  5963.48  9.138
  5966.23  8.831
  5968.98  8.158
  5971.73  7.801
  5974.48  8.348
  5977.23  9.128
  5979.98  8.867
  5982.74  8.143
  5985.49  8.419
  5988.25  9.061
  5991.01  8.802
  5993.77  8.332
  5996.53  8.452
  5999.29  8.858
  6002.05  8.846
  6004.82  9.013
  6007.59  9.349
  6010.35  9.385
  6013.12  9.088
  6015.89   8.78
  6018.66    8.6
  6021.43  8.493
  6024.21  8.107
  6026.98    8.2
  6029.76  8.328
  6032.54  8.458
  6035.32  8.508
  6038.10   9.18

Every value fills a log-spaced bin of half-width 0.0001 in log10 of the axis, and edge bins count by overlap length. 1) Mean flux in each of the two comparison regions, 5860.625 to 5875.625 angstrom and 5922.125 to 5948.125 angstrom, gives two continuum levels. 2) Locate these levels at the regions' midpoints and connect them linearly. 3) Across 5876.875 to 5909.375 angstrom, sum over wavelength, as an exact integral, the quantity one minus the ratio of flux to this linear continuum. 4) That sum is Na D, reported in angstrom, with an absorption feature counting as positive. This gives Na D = 1.6 angstrom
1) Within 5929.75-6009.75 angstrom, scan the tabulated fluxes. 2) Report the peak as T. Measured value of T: 9.579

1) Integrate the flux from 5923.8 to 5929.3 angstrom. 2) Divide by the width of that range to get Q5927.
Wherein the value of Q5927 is 9.19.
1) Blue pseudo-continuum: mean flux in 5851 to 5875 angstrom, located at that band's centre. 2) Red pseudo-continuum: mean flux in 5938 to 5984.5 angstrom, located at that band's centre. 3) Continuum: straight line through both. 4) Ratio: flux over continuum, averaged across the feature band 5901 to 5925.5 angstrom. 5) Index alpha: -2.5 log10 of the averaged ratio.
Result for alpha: -0.04 mag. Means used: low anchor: 8.45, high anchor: 8.76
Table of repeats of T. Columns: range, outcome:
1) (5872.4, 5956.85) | 9.85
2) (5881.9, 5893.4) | 8.514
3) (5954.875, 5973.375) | 9.445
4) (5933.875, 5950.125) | 9.184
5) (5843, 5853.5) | 8.229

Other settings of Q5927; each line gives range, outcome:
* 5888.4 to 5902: 8.05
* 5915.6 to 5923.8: 9.33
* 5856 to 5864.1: 8.54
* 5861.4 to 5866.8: 7.88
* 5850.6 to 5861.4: 8.46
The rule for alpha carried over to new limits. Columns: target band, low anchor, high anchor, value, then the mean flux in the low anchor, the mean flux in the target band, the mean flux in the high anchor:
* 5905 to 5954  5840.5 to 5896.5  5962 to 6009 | -0.07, 8.28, 9.07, 8.68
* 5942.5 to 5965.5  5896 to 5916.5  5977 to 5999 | -0.05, 8.57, 9.03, 8.64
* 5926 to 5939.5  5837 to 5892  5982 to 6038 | -0.07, 8.28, 9.06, 8.68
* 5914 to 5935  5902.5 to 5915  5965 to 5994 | -0.06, 8.89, 9.3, 8.54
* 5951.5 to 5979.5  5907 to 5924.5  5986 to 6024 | 0.03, 9.31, 8.8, 8.82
